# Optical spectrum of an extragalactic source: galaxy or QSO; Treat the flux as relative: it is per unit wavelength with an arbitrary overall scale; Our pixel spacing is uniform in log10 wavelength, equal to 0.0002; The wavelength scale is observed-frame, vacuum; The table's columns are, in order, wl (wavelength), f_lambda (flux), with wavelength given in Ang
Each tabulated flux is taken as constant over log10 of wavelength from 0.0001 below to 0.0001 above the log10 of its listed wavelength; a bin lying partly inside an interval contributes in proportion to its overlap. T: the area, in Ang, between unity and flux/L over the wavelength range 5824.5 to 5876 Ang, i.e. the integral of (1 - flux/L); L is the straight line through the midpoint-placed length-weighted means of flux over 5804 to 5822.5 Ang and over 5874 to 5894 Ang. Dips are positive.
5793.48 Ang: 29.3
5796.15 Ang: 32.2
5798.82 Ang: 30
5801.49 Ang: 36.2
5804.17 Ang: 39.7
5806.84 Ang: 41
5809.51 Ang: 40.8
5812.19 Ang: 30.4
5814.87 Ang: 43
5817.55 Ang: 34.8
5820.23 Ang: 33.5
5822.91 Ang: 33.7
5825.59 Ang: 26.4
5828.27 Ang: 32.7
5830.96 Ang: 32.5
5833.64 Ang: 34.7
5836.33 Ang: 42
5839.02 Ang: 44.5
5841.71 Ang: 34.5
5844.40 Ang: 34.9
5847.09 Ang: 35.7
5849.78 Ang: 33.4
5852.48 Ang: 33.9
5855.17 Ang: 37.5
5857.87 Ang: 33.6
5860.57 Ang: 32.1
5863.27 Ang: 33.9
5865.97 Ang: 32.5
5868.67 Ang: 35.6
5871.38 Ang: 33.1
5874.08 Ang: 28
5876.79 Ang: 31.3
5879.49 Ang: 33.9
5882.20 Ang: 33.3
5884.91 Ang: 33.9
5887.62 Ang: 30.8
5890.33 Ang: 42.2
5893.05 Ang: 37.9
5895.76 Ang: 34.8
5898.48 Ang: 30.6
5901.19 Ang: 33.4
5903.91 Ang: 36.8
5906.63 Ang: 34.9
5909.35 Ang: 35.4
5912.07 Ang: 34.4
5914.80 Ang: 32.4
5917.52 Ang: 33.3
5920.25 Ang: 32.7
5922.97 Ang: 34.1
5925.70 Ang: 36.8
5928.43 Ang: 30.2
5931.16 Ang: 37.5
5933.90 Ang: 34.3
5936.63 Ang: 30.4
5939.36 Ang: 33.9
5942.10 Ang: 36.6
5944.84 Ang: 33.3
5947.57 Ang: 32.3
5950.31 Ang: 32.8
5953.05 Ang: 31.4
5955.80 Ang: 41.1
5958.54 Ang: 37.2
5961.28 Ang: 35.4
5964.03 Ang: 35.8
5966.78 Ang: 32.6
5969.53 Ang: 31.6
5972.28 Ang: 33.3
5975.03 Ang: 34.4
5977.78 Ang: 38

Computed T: 2.0 Ang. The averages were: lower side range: 37.3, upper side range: 34.2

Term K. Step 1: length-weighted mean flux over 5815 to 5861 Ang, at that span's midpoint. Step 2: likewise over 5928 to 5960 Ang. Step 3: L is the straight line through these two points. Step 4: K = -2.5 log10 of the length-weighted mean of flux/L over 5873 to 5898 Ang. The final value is 0.024 mag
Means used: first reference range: 35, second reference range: 34.4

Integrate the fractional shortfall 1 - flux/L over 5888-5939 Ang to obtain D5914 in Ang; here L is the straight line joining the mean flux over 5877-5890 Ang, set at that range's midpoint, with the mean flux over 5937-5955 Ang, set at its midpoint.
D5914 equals -1.5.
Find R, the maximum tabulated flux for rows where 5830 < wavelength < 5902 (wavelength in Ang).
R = 44.5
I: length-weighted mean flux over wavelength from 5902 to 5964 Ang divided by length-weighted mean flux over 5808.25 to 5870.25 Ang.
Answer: 0.98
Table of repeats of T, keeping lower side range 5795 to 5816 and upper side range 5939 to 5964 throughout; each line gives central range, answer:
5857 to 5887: 2.60 Ang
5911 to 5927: 0.64 Ang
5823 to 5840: 0.55 Ang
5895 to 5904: 0.54 Ang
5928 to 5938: 0.52 Ang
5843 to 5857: 0.43 Ang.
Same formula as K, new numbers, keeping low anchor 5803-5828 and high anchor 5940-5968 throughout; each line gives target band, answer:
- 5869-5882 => 0.11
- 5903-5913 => -0.01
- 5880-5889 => 0.08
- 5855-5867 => 0.06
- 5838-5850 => -0.03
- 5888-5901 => -0.01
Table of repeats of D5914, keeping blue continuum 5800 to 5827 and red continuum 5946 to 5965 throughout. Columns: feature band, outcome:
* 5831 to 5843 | -0.83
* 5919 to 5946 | 0.96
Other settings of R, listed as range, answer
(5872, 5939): 42.2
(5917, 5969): 41.1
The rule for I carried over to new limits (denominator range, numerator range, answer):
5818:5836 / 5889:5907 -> 1.09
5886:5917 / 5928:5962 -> 0.99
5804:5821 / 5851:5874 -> 0.90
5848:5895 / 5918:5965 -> 1.01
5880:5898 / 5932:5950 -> 0.95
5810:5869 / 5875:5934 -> 0.98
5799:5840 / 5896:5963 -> 0.95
